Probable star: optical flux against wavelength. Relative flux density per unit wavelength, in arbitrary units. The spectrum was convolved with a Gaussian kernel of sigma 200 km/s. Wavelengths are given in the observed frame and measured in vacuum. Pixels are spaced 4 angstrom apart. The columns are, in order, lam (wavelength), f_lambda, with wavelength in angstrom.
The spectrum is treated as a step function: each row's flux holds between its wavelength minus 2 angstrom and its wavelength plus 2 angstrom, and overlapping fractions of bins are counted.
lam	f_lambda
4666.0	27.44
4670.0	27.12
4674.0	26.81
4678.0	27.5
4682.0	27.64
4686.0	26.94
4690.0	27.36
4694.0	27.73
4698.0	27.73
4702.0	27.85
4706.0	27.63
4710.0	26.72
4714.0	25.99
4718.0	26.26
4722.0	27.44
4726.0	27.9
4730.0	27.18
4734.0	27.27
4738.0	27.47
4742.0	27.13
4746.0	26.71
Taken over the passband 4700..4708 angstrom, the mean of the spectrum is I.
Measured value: 27.7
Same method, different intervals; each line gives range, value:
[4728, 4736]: 27.2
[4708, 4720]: 26.3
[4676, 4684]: 27.6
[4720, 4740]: 27.5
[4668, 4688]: 27.2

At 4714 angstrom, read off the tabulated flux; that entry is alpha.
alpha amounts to 25.99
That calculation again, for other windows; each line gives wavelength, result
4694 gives 27.73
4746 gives 26.71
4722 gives 27.44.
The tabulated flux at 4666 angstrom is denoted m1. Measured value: 27.44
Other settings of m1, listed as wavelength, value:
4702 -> 27.85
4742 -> 27.13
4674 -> 26.81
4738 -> 27.47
